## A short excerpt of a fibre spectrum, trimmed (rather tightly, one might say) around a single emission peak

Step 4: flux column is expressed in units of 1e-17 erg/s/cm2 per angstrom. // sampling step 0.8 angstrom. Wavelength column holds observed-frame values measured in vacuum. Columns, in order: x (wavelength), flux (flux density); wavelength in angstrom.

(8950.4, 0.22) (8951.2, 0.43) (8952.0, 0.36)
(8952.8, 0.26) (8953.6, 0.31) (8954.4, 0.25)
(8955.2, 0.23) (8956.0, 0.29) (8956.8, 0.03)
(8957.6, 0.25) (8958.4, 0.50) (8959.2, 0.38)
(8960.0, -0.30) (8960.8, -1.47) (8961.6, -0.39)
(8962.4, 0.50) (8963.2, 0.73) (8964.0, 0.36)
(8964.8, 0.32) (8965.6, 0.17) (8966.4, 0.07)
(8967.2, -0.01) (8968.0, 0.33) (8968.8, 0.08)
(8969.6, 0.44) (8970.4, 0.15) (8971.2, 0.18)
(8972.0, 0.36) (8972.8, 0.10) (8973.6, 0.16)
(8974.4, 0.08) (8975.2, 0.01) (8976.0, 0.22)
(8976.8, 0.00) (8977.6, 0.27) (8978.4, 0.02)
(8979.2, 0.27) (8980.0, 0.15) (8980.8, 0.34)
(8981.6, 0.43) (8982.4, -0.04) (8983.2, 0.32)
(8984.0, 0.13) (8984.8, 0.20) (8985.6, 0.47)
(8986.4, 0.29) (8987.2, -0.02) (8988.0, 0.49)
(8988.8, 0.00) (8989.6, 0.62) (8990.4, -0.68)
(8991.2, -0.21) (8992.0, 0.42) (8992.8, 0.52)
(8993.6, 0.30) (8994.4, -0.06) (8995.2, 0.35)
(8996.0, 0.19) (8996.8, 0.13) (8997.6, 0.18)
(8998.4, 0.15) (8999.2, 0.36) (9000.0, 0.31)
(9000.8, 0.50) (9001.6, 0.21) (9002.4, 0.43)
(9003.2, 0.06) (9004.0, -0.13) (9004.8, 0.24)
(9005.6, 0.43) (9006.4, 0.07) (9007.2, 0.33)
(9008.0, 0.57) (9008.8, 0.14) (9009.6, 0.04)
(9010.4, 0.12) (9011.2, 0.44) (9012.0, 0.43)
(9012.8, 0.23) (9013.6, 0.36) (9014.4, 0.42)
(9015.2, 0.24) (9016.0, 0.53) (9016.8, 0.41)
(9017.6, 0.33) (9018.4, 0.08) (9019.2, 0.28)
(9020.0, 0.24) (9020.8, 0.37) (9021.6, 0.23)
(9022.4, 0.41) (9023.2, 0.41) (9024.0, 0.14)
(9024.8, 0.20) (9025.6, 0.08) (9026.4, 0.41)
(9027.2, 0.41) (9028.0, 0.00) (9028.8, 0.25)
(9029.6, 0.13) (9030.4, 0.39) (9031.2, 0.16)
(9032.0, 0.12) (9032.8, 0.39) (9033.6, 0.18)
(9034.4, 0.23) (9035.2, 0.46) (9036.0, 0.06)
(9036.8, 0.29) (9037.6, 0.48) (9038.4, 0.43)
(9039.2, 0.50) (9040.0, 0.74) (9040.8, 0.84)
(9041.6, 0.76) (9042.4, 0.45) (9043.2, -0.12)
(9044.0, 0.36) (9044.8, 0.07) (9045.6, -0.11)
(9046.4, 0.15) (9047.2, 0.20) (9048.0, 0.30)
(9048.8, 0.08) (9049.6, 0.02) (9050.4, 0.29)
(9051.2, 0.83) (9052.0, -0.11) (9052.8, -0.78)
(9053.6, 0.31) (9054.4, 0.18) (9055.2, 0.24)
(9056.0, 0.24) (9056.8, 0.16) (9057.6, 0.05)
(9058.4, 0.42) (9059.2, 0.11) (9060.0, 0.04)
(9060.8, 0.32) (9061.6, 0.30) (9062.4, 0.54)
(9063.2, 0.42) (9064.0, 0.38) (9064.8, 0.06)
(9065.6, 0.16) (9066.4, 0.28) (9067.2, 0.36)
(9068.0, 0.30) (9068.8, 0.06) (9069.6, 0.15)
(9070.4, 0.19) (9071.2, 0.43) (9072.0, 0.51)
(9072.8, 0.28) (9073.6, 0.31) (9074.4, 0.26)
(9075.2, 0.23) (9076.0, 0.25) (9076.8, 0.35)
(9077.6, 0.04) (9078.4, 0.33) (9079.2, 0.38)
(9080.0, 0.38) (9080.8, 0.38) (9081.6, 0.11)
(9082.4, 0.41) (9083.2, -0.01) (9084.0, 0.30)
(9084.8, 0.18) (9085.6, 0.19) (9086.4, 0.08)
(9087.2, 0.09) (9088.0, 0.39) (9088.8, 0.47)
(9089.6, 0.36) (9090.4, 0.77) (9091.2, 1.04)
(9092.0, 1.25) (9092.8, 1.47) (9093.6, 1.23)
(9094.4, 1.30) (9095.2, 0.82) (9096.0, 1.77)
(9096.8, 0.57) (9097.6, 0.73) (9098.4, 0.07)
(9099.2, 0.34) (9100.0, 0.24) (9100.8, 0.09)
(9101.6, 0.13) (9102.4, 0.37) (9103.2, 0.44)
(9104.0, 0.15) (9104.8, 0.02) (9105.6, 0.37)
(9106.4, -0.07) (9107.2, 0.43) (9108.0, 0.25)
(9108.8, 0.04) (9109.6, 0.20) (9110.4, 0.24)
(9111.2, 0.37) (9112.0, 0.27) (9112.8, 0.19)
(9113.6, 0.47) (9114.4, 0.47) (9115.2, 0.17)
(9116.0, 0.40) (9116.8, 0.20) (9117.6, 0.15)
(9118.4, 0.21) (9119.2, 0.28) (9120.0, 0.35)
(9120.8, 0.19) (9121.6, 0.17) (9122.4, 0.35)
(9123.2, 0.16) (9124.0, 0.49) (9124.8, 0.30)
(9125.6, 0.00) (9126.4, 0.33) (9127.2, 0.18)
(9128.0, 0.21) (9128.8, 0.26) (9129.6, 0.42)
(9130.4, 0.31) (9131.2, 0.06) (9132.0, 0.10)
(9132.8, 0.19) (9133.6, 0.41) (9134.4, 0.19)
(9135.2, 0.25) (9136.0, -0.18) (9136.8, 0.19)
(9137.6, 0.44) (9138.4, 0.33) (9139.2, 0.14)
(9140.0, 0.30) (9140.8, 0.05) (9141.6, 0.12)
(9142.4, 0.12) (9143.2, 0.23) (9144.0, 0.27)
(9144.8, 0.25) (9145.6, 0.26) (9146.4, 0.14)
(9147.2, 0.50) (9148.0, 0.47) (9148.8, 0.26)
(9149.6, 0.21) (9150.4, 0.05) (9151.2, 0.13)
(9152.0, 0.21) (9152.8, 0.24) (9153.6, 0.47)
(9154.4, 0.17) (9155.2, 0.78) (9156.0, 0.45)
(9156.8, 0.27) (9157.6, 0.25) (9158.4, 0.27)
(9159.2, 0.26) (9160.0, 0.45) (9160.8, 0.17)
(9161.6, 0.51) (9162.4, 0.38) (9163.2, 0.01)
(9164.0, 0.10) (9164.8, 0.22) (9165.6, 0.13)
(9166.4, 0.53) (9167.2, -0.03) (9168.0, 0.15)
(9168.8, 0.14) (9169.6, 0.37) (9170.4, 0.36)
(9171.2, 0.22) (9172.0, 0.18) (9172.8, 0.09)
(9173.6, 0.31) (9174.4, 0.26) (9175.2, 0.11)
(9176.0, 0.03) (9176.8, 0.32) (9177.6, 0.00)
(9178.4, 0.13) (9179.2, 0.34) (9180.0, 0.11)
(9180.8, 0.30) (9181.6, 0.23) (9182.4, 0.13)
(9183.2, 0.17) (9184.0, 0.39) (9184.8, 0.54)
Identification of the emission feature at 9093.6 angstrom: Hbeta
